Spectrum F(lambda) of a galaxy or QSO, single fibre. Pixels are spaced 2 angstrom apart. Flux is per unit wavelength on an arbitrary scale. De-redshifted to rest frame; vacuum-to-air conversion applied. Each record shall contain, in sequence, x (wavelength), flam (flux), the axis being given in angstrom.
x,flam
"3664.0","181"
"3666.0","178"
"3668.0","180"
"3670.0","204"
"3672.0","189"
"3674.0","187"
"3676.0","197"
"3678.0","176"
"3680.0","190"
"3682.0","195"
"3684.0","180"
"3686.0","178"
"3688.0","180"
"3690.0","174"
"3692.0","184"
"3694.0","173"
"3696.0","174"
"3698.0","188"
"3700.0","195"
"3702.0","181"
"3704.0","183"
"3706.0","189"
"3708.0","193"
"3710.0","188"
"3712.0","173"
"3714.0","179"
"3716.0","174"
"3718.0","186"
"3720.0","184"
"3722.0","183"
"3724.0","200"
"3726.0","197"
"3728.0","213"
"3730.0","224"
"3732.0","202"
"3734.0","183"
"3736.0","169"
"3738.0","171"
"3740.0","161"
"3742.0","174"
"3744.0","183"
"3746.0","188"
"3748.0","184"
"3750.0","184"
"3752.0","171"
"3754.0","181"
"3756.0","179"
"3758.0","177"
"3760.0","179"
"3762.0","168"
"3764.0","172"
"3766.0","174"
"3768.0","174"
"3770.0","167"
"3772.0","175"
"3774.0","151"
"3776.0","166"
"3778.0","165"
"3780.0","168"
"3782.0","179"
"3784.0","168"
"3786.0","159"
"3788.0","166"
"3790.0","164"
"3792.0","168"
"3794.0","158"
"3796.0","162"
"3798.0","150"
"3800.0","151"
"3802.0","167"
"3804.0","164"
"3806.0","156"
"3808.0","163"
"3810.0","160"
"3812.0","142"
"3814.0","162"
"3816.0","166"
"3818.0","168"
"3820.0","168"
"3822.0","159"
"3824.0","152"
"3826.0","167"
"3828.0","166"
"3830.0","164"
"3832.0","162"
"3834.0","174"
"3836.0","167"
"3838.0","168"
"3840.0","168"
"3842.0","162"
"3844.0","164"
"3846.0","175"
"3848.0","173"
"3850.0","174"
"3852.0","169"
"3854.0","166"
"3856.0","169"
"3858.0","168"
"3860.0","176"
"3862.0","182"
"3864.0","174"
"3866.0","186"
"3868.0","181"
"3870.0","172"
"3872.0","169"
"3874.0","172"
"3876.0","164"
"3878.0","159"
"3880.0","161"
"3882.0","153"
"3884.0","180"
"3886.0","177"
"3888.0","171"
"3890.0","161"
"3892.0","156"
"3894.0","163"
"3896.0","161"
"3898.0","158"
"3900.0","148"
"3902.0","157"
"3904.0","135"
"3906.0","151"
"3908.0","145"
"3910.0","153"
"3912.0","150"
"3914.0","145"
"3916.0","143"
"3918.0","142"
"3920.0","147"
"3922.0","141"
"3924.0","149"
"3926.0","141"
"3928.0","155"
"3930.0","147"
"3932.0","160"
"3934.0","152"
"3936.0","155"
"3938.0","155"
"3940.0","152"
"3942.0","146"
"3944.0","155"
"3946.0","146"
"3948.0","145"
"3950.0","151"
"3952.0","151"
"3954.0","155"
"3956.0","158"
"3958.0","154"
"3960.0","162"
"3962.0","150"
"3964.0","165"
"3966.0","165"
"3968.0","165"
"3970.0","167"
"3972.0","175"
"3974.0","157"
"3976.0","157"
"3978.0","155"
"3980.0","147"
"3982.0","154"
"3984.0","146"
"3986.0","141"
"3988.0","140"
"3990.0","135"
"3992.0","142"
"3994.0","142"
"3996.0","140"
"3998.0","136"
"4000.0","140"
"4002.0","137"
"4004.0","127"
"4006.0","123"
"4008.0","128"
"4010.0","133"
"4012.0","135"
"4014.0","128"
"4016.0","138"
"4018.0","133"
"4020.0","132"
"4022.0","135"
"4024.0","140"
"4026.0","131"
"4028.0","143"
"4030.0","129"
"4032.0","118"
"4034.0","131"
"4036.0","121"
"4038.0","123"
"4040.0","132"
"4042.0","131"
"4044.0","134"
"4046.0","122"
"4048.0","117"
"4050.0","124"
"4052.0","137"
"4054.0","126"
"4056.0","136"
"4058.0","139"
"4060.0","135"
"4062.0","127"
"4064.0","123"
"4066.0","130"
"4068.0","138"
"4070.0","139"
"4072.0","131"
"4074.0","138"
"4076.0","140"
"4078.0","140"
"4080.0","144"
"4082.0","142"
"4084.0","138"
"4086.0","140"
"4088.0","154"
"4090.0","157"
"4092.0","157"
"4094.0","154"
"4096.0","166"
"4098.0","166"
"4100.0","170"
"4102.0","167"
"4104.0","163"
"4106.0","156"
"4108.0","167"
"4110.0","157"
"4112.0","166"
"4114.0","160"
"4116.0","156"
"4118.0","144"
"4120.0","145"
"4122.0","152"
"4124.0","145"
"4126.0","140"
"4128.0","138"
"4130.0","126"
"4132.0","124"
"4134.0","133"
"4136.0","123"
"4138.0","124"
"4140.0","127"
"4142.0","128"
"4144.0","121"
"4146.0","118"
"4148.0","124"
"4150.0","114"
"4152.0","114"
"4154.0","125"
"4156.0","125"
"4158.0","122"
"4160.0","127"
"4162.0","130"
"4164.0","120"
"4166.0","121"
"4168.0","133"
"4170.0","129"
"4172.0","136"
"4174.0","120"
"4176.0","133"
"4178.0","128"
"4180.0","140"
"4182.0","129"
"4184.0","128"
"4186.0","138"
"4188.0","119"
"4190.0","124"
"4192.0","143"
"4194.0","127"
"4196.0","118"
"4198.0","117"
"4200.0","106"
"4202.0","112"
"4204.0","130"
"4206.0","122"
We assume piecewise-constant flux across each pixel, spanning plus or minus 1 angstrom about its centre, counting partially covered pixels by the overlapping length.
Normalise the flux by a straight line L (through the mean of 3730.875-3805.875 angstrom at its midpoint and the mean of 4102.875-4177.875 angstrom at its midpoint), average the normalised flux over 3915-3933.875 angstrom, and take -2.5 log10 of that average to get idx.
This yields 0.06 mag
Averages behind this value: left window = 171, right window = 135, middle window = 147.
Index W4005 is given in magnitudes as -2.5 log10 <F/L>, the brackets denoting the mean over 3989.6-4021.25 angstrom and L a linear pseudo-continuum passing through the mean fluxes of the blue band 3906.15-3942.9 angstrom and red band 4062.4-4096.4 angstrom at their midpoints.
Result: 0.09 mag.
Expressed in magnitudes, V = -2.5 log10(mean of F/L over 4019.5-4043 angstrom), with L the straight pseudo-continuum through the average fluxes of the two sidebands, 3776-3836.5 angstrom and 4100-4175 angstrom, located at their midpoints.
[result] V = 0.11 mag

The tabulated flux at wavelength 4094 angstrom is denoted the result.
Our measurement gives 154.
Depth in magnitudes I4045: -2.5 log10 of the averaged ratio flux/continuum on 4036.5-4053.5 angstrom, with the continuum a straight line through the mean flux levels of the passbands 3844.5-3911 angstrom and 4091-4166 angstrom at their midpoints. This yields 0.17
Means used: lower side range 165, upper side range 140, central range 127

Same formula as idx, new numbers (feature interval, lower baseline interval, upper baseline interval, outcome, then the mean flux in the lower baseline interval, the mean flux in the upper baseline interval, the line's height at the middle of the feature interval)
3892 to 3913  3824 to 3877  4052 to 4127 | 0.088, 170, 147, 165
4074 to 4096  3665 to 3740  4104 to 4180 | -0.046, 186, 134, 141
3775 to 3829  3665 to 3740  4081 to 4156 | 0.086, 186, 143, 176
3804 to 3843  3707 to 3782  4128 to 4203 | 0.044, 180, 125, 170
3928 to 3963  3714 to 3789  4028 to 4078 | -0.037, 178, 130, 148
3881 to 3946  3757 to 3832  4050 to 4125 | 0.029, 164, 147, 157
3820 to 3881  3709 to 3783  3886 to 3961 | -0.035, 180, 152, 163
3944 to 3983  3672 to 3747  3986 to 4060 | -0.105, 185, 132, 142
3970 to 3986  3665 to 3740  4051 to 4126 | 0.018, 186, 147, 158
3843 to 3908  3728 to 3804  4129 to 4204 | -0.041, 173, 125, 160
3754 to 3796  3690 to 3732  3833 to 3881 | 0.071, 188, 171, 180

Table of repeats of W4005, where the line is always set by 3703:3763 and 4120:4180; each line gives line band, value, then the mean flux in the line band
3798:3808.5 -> 0.10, 159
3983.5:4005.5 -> 0.08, 138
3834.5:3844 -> 0.02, 166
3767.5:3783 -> 0.07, 168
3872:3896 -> -0.01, 165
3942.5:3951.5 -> 0.04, 149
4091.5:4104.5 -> -0.21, 164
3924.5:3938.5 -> 0.04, 152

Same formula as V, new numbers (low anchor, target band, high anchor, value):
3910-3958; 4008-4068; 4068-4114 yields 0.16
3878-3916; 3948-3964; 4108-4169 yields -0.03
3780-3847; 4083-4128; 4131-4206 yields -0.18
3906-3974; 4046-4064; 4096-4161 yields 0.12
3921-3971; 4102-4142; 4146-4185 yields -0.10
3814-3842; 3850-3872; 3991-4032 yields -0.09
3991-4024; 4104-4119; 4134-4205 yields -0.23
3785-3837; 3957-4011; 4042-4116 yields 0.02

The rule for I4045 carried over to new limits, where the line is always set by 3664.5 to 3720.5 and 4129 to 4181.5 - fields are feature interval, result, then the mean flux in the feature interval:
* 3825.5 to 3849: -0.012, 168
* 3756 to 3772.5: 0.009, 174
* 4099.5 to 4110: -0.233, 164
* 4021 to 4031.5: 0.056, 135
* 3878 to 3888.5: -0.050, 167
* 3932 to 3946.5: 0.004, 152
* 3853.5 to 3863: -0.061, 173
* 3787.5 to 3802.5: 0.070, 160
